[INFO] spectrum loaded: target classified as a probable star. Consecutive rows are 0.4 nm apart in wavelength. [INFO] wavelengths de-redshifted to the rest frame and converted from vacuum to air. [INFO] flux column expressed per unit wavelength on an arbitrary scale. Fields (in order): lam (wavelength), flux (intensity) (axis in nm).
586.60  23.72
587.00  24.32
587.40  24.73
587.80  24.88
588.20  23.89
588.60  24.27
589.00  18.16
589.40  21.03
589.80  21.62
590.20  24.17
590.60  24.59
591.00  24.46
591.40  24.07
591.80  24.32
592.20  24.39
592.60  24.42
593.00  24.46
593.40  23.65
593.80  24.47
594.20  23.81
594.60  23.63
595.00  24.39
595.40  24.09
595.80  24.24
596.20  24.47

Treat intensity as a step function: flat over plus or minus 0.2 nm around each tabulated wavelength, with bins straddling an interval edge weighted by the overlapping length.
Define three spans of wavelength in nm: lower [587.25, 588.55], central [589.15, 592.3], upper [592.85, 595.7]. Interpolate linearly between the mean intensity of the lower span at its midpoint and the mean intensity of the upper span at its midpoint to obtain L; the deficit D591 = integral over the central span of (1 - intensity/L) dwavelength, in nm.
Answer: 0.11 nm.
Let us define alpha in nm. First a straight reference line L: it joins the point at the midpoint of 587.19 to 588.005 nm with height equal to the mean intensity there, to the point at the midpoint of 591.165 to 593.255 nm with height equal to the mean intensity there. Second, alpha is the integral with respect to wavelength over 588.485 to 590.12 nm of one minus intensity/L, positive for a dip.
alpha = 0.22 nm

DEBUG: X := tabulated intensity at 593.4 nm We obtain 23.65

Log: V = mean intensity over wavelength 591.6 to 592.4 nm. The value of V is 24.4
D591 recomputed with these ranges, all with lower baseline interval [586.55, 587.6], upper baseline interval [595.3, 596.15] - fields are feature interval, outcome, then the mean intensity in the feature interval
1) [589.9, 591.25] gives 0.01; 24.2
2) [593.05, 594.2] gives 0.01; 24.1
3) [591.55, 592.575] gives 0.00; 24.4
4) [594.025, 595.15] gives 0.01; 23.9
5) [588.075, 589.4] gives 0.13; 21.8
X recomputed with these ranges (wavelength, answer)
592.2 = 24.39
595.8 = 24.24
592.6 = 24.42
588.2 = 23.89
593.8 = 24.47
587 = 24.32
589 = 18.16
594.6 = 23.63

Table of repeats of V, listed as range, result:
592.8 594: 24.2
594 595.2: 23.9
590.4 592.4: 24.4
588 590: 21.8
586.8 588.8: 24.4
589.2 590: 21.3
